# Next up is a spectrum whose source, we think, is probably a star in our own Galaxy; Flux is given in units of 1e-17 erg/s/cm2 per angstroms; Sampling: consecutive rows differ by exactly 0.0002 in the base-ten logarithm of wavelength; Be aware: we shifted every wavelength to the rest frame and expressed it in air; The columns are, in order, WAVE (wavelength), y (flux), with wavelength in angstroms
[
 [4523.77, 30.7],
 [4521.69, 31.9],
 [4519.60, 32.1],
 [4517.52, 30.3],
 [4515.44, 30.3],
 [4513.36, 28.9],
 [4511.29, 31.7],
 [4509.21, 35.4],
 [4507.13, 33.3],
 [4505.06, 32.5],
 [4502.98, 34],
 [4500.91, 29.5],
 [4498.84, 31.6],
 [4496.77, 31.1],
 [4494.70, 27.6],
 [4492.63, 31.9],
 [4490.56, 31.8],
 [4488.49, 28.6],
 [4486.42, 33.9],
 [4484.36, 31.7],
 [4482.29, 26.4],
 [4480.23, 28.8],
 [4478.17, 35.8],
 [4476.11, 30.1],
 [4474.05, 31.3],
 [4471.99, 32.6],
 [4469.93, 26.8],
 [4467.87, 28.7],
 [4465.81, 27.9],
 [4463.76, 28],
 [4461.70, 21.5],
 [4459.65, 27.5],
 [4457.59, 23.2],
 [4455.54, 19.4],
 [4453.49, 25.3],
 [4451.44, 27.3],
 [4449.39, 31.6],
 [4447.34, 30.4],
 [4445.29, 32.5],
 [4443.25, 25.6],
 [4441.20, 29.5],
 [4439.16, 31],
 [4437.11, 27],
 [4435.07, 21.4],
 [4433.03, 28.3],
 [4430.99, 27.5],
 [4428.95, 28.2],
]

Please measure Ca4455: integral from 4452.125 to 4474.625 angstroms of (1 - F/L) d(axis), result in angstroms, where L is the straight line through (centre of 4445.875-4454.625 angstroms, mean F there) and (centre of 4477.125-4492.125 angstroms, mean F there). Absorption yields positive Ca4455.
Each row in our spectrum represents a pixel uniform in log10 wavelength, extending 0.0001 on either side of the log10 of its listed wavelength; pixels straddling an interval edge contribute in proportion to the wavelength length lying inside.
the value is 2.4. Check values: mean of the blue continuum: 28.7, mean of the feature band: 26.5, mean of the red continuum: 31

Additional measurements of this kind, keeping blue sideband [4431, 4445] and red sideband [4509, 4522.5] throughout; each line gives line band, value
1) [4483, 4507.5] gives -0.9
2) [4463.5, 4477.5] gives -0.3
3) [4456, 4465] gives 1.2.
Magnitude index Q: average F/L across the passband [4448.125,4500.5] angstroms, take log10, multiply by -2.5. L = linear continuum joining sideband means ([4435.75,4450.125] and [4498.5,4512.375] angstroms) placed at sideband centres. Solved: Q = 0.08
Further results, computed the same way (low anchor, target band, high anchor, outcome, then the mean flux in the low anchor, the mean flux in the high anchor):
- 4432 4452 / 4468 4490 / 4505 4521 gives -0.01 mag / 28.5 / 31.8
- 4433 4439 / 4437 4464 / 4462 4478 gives 0.01 mag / 25.9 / 29.3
